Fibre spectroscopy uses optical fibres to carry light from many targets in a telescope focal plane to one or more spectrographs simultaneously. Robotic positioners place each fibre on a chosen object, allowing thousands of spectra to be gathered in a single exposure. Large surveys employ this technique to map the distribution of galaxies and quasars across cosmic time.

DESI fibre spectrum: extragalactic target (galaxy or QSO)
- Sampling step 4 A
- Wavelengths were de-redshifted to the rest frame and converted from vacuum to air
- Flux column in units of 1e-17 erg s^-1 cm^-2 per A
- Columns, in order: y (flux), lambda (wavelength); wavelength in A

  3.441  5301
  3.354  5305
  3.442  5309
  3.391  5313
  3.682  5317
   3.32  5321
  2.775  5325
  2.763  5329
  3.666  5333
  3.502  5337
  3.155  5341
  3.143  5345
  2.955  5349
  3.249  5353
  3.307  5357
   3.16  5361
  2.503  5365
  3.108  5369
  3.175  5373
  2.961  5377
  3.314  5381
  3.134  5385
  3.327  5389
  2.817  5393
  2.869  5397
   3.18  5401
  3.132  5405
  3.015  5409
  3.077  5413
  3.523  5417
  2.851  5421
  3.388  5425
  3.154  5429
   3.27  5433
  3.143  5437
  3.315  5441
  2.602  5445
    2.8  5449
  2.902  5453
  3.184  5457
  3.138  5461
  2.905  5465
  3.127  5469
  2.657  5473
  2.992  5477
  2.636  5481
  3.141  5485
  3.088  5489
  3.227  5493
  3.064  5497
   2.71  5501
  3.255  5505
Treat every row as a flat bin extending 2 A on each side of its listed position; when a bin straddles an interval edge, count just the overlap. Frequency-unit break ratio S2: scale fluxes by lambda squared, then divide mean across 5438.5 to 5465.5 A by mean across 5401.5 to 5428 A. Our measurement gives 0.96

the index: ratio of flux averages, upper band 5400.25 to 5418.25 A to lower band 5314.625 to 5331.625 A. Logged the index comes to 1.00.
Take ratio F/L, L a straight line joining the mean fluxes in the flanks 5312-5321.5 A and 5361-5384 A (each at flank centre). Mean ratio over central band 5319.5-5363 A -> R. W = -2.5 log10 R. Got 0.04 mag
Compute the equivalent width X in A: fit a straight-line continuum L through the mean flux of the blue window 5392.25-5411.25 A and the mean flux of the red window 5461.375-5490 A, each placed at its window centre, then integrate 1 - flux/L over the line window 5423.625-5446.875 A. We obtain -1.24 A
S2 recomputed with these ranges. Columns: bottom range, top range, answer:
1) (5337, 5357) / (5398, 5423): 1.00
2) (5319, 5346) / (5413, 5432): 1.04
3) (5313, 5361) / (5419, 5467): 0.98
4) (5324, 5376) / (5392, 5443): 1.03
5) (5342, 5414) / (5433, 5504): 1.00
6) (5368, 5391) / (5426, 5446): 1.01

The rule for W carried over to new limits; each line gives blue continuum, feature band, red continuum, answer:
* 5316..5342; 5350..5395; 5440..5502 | 0.03 mag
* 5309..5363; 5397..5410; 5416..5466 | 0.02 mag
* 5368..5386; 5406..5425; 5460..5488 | -0.03 mag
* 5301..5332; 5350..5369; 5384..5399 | 0.03 mag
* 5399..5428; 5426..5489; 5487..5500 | 0.04 mag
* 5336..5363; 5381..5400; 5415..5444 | 0.05 mag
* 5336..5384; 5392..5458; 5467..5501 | -0.01 mag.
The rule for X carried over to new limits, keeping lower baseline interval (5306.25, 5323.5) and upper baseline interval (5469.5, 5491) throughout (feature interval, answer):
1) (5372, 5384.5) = 0.3 A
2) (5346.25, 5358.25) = 0.6 A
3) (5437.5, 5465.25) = 0.2 A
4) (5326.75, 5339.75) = 0.3 A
